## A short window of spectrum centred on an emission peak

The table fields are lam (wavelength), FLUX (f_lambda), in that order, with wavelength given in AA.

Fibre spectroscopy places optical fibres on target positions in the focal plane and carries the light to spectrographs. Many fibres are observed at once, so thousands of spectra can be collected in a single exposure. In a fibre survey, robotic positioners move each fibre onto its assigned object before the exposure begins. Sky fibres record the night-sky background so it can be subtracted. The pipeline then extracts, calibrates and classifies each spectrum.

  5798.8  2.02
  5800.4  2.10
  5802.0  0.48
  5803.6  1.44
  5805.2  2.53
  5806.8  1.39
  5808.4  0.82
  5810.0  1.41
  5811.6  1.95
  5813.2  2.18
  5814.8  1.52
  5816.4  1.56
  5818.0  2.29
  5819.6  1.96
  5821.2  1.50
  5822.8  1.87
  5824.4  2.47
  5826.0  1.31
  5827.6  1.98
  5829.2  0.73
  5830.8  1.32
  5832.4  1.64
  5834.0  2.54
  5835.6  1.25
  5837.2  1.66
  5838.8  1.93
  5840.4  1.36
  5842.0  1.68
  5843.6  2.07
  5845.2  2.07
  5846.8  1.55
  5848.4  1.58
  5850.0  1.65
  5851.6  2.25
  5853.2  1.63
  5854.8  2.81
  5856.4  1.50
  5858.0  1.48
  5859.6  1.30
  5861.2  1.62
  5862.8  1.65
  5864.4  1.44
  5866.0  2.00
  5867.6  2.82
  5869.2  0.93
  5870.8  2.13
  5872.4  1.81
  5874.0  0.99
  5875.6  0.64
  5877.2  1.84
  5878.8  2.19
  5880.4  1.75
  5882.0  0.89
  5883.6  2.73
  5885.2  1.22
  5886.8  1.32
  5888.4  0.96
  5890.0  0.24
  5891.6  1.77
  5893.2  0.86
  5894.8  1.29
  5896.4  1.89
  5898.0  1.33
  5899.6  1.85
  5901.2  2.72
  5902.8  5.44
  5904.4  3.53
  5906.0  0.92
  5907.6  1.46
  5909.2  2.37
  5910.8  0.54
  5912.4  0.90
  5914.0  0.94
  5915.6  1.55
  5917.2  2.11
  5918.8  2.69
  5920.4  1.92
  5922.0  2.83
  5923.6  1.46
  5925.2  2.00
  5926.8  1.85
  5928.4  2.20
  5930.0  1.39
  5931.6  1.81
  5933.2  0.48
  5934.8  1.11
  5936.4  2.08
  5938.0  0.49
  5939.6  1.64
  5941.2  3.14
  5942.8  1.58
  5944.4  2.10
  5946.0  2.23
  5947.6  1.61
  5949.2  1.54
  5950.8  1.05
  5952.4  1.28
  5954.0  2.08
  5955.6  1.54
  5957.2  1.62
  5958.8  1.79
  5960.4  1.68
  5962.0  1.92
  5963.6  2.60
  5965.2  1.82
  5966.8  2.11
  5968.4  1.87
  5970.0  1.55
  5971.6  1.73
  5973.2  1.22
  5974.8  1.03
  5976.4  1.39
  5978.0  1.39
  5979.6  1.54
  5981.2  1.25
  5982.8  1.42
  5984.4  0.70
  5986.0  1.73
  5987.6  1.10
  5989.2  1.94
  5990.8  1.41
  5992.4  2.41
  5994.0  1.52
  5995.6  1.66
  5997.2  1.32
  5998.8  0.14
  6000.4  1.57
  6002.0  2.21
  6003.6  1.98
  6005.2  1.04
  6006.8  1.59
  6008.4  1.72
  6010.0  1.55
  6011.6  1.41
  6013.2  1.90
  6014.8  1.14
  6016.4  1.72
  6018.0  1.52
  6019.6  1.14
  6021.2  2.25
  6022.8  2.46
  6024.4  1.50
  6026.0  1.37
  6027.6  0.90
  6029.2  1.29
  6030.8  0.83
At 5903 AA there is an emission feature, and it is H-beta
